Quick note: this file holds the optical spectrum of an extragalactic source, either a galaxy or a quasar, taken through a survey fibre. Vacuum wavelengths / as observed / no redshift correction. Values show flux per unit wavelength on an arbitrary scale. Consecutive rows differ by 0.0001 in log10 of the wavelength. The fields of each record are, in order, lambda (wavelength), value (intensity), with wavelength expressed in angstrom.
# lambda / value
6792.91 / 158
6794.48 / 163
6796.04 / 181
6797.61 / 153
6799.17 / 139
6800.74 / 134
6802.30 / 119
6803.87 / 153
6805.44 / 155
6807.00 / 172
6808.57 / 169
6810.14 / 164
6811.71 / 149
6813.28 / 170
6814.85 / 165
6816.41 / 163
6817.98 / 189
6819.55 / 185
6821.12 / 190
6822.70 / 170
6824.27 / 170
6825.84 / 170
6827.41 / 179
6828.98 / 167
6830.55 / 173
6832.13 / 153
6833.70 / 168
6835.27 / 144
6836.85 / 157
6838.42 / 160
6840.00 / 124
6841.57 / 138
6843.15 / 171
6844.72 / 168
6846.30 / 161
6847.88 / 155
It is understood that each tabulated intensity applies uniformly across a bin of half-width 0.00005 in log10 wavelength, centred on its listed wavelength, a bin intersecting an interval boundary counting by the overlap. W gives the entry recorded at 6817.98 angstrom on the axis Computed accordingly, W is 189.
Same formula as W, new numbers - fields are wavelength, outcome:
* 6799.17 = 139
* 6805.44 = 155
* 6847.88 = 155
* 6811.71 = 149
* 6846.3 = 161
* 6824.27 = 170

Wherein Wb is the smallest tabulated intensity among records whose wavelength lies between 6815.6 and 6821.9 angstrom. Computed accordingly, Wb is 163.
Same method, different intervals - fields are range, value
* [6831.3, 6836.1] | 144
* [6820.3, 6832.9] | 153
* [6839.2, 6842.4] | 124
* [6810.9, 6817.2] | 149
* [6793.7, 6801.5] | 134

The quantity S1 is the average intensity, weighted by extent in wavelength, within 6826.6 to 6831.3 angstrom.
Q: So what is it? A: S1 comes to 173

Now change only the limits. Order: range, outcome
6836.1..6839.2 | 159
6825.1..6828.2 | 175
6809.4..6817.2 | 162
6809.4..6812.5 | 156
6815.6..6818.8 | 176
